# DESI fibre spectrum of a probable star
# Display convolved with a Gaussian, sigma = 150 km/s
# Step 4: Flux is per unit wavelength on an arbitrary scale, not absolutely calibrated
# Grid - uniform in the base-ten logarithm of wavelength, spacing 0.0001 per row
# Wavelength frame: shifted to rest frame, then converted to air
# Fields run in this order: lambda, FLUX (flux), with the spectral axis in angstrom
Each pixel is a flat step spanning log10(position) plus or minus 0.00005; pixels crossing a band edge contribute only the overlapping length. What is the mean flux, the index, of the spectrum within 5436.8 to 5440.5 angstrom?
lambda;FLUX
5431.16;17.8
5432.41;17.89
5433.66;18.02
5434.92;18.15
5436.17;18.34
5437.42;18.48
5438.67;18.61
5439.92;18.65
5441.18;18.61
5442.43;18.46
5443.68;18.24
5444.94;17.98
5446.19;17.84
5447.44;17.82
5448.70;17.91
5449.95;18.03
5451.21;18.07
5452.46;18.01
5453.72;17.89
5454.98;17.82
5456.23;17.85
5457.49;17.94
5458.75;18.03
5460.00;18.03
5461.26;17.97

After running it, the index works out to 18.6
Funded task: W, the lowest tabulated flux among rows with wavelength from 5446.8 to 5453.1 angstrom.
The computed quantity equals 17.82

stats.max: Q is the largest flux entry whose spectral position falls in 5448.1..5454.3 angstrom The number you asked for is 18.07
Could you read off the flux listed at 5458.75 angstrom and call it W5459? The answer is 18.03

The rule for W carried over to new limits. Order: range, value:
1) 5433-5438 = 18.02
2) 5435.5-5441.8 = 18.34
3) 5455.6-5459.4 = 17.85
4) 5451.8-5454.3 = 17.89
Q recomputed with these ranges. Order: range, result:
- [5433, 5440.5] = 18.65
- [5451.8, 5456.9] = 18.01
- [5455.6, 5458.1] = 17.94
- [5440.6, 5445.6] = 18.61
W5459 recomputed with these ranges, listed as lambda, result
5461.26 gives 17.97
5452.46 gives 18.01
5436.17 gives 18.34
